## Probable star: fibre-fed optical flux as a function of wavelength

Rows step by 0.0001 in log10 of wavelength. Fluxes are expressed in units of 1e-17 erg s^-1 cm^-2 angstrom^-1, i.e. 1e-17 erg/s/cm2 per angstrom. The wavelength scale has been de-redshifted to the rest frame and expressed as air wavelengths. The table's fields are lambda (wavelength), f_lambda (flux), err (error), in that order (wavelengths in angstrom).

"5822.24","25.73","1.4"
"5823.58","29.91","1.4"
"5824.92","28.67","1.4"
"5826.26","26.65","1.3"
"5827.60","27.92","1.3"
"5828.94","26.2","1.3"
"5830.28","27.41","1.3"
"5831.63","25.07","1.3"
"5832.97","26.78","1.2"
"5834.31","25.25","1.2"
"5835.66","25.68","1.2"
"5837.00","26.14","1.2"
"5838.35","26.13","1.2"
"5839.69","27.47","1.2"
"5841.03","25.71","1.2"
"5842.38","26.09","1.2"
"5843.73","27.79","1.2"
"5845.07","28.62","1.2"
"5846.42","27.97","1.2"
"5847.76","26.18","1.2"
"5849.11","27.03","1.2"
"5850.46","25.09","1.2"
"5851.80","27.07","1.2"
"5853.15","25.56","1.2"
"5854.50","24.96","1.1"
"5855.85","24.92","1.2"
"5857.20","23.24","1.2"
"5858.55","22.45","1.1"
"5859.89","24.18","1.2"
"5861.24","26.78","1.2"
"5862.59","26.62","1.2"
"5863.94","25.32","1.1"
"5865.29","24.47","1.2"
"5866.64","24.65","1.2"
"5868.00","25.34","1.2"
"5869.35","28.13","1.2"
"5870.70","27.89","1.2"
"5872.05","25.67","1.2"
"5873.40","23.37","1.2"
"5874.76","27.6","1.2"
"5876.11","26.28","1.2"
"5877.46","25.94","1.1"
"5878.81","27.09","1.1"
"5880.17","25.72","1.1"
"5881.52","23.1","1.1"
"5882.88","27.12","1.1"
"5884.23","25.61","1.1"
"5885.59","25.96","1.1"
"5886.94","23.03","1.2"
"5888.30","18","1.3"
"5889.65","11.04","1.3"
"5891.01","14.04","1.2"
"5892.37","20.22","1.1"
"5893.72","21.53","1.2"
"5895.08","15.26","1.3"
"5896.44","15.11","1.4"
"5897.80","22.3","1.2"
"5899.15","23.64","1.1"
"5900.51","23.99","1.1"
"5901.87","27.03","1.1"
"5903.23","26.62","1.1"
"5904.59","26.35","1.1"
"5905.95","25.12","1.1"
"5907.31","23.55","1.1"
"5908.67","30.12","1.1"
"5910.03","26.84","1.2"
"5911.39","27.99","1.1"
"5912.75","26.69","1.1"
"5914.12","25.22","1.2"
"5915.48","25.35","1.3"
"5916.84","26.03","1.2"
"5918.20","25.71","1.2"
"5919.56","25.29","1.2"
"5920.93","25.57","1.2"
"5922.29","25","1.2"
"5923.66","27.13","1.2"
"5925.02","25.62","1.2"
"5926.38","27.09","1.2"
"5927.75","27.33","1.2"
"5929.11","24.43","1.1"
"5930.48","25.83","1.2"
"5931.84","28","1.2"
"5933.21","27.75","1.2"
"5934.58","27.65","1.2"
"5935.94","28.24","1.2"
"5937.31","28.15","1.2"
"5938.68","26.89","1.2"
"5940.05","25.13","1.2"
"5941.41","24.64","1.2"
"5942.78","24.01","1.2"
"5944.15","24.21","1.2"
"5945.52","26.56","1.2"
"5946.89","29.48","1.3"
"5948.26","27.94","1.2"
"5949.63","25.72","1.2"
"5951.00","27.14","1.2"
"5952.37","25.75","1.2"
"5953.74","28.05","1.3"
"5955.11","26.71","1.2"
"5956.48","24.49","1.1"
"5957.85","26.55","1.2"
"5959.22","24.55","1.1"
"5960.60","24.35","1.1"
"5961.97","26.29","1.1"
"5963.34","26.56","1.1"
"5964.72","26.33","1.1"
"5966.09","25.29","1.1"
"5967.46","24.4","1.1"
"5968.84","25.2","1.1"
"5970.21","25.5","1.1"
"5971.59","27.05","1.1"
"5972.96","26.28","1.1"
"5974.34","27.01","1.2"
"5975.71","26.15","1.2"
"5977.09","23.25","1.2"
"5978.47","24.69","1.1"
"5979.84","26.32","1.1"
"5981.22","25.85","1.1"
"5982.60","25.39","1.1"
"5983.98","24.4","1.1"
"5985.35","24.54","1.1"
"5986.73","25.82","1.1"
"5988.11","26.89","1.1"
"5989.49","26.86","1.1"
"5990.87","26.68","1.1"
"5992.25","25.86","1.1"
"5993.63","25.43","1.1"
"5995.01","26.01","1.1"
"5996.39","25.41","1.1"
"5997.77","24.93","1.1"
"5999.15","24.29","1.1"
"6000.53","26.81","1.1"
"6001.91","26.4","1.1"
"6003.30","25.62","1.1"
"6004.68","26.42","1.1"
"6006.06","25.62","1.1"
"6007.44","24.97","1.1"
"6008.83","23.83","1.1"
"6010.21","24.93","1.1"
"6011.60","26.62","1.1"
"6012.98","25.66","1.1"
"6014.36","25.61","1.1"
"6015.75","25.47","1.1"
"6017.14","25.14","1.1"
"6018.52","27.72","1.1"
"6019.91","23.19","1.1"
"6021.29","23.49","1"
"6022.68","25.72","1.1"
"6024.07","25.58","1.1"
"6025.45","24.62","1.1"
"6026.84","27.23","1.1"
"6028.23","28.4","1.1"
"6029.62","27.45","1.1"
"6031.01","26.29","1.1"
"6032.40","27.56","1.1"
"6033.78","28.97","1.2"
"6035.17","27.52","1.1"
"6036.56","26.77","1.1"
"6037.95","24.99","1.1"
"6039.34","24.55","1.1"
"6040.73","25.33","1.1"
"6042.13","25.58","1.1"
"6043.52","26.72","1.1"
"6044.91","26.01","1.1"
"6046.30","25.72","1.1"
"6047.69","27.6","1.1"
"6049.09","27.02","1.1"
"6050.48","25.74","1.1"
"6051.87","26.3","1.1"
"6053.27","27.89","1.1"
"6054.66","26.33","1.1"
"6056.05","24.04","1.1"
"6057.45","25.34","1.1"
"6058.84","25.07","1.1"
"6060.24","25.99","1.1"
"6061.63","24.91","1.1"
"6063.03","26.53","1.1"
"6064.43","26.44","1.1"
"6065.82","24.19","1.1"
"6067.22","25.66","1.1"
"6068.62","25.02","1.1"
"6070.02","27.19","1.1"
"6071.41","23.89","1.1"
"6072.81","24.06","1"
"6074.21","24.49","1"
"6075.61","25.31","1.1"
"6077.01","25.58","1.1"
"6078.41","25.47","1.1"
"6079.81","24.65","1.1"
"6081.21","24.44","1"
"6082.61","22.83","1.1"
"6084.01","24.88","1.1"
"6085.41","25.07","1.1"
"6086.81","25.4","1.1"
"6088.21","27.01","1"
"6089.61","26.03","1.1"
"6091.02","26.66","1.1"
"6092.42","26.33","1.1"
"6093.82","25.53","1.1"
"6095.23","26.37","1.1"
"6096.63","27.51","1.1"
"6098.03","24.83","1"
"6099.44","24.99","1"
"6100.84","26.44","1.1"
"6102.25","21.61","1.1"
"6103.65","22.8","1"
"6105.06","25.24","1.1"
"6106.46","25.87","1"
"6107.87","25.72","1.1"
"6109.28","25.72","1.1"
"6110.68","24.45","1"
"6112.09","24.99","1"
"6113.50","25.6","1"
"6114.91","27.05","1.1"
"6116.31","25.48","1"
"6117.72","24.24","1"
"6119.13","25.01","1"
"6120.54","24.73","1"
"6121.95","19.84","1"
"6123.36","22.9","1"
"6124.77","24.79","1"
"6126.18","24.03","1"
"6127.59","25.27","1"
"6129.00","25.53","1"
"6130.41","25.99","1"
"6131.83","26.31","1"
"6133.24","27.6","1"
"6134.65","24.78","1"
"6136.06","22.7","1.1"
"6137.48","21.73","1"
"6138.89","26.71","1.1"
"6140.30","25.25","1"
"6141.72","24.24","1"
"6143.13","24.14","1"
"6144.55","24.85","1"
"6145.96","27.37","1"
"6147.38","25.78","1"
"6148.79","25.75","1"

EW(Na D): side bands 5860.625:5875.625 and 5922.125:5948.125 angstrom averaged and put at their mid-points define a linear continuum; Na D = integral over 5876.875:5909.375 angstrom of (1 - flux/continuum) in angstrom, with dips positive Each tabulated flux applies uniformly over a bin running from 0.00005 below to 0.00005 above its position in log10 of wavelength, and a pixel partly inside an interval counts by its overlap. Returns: 4.19 angstrom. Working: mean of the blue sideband 26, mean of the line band 22.8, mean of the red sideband 26.5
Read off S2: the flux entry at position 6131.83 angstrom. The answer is 26.31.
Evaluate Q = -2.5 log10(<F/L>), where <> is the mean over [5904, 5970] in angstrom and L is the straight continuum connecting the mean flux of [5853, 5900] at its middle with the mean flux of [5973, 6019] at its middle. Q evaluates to -0.07 mag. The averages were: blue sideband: 23.5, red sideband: 25.7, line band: 26.2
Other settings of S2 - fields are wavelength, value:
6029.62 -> 27.45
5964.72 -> 26.33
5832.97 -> 26.78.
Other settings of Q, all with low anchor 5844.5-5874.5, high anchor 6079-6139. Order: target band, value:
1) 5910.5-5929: -0.02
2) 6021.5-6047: -0.05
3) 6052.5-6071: -0.02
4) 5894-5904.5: 0.15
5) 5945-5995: -0.02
